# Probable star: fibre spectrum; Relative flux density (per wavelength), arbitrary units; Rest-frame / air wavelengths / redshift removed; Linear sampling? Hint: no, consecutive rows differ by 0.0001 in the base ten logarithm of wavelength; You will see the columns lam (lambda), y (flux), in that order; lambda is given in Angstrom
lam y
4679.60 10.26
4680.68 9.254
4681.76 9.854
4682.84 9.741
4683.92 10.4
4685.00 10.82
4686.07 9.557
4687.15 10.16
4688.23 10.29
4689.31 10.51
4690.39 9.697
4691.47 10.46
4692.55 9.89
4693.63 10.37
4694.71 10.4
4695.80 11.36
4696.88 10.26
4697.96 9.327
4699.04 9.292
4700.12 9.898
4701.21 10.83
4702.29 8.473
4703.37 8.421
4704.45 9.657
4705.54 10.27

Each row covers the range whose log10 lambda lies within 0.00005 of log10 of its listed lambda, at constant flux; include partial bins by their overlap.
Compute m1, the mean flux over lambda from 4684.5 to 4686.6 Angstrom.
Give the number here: 10.2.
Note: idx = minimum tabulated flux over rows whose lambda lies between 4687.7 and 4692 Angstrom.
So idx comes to 9.697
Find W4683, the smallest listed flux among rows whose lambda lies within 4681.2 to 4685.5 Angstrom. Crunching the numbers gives 9.741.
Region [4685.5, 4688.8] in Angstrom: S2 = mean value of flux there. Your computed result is 10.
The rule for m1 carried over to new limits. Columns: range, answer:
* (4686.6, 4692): 10.2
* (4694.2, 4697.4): 10.7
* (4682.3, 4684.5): 10.1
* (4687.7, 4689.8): 10.4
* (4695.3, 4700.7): 10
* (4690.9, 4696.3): 10.5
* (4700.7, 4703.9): 9.24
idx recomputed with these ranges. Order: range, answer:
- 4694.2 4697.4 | 10.26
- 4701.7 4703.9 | 8.421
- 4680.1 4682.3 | 9.254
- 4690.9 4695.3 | 9.89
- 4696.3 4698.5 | 9.327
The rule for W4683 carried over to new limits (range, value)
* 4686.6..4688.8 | 10.16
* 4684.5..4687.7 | 9.557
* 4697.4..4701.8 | 9.292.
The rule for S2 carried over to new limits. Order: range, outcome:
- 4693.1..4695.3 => 10.4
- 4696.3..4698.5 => 9.84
